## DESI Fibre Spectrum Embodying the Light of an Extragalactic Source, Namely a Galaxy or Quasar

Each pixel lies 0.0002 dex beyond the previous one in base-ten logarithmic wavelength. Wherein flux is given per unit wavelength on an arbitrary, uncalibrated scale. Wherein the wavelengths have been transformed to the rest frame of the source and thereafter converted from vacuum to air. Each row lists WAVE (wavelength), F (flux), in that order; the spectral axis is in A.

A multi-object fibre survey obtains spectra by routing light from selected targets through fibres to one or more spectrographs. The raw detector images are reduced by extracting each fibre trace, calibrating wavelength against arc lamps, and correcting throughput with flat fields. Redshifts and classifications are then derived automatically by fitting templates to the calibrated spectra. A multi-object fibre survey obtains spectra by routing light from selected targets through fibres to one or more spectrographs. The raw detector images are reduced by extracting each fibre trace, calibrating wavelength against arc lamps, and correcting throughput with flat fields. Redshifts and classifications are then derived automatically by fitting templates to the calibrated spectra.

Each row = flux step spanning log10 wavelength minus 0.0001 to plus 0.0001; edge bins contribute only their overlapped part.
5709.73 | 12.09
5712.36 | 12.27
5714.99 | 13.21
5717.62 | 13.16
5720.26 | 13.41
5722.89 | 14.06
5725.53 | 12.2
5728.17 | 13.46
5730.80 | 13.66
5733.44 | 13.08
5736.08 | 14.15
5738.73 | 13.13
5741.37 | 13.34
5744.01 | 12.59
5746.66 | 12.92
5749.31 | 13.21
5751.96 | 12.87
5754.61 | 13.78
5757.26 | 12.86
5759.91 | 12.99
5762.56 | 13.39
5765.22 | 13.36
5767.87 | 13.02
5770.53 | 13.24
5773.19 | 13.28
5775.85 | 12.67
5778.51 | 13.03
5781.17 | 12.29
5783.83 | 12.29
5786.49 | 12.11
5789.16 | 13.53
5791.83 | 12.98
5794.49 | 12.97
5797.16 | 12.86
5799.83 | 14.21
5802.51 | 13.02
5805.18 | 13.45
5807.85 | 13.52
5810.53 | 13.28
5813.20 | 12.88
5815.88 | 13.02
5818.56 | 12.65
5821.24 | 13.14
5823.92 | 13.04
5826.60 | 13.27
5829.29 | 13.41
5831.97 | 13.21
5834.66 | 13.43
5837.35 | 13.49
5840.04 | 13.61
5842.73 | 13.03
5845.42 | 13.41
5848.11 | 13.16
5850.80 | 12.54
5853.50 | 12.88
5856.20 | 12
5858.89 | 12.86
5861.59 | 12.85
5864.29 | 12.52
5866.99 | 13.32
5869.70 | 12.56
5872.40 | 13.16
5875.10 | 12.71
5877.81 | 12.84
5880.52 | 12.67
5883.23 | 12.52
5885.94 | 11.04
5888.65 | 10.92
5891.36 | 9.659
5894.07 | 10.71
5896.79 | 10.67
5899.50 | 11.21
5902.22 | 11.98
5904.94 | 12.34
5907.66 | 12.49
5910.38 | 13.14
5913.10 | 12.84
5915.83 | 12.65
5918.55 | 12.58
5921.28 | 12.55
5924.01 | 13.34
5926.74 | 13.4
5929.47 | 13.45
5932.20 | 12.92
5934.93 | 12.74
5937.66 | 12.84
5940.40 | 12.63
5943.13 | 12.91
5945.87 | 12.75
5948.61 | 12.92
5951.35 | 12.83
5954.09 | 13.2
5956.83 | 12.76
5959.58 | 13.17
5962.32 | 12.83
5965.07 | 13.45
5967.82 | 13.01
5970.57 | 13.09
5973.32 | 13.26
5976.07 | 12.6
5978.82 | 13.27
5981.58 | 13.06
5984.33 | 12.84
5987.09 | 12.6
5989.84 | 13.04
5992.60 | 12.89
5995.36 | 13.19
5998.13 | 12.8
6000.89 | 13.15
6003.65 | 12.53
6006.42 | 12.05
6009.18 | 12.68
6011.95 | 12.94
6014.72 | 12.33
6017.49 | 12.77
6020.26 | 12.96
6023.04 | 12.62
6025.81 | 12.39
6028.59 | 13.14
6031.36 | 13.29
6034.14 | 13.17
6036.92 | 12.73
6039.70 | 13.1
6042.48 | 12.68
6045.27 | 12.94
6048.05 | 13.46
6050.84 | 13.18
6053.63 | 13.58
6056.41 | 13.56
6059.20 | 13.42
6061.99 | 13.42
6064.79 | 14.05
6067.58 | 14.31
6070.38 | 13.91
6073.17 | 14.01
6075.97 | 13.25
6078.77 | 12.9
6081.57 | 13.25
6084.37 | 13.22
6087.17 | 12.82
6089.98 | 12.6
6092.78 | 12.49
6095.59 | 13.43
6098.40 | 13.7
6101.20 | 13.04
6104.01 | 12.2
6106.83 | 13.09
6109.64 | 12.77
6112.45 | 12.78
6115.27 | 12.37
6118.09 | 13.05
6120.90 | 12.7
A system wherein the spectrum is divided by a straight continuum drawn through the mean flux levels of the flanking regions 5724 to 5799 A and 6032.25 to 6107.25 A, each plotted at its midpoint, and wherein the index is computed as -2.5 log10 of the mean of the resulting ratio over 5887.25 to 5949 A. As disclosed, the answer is 0.07 mag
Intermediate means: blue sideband 13.1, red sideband 13.2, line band 12.3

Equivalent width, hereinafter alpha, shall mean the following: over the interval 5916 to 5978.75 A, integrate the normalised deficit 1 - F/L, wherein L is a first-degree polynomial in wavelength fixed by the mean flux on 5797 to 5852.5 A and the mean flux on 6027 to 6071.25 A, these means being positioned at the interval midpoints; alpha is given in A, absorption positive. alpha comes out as 1.6 A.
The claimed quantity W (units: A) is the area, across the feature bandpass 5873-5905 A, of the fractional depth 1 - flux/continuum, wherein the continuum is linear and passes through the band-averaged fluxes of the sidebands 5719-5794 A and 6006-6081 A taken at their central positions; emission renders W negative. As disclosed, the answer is 3.7 A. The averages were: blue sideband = 13.1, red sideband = 13.2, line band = 11.6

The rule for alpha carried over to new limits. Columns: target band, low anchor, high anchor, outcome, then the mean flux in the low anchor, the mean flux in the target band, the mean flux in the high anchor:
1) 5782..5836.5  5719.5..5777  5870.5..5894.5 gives -2.22 A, 13.2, 13.1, 11.9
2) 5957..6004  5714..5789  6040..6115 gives 0.68 A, 13.1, 13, 13.2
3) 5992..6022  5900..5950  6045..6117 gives 0.60 A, 12.8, 12.7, 13.2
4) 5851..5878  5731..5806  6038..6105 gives 0.82 A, 13.1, 12.8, 13.3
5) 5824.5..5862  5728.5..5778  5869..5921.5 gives -1.86 A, 13.2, 13.1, 12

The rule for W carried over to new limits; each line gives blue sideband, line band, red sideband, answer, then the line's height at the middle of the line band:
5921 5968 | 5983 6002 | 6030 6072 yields 0.4 A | 13.2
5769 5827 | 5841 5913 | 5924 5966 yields 4.0 A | 13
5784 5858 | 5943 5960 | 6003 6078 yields 0.3 A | 13.1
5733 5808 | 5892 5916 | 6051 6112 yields 2.3 A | 13.2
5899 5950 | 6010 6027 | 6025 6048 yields 0.3 A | 12.9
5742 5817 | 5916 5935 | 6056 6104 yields 0.3 A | 13.2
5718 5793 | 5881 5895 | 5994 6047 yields 2.0 A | 13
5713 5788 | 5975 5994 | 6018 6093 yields 0.4 A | 13.2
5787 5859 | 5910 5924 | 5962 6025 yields 0.2 A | 13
